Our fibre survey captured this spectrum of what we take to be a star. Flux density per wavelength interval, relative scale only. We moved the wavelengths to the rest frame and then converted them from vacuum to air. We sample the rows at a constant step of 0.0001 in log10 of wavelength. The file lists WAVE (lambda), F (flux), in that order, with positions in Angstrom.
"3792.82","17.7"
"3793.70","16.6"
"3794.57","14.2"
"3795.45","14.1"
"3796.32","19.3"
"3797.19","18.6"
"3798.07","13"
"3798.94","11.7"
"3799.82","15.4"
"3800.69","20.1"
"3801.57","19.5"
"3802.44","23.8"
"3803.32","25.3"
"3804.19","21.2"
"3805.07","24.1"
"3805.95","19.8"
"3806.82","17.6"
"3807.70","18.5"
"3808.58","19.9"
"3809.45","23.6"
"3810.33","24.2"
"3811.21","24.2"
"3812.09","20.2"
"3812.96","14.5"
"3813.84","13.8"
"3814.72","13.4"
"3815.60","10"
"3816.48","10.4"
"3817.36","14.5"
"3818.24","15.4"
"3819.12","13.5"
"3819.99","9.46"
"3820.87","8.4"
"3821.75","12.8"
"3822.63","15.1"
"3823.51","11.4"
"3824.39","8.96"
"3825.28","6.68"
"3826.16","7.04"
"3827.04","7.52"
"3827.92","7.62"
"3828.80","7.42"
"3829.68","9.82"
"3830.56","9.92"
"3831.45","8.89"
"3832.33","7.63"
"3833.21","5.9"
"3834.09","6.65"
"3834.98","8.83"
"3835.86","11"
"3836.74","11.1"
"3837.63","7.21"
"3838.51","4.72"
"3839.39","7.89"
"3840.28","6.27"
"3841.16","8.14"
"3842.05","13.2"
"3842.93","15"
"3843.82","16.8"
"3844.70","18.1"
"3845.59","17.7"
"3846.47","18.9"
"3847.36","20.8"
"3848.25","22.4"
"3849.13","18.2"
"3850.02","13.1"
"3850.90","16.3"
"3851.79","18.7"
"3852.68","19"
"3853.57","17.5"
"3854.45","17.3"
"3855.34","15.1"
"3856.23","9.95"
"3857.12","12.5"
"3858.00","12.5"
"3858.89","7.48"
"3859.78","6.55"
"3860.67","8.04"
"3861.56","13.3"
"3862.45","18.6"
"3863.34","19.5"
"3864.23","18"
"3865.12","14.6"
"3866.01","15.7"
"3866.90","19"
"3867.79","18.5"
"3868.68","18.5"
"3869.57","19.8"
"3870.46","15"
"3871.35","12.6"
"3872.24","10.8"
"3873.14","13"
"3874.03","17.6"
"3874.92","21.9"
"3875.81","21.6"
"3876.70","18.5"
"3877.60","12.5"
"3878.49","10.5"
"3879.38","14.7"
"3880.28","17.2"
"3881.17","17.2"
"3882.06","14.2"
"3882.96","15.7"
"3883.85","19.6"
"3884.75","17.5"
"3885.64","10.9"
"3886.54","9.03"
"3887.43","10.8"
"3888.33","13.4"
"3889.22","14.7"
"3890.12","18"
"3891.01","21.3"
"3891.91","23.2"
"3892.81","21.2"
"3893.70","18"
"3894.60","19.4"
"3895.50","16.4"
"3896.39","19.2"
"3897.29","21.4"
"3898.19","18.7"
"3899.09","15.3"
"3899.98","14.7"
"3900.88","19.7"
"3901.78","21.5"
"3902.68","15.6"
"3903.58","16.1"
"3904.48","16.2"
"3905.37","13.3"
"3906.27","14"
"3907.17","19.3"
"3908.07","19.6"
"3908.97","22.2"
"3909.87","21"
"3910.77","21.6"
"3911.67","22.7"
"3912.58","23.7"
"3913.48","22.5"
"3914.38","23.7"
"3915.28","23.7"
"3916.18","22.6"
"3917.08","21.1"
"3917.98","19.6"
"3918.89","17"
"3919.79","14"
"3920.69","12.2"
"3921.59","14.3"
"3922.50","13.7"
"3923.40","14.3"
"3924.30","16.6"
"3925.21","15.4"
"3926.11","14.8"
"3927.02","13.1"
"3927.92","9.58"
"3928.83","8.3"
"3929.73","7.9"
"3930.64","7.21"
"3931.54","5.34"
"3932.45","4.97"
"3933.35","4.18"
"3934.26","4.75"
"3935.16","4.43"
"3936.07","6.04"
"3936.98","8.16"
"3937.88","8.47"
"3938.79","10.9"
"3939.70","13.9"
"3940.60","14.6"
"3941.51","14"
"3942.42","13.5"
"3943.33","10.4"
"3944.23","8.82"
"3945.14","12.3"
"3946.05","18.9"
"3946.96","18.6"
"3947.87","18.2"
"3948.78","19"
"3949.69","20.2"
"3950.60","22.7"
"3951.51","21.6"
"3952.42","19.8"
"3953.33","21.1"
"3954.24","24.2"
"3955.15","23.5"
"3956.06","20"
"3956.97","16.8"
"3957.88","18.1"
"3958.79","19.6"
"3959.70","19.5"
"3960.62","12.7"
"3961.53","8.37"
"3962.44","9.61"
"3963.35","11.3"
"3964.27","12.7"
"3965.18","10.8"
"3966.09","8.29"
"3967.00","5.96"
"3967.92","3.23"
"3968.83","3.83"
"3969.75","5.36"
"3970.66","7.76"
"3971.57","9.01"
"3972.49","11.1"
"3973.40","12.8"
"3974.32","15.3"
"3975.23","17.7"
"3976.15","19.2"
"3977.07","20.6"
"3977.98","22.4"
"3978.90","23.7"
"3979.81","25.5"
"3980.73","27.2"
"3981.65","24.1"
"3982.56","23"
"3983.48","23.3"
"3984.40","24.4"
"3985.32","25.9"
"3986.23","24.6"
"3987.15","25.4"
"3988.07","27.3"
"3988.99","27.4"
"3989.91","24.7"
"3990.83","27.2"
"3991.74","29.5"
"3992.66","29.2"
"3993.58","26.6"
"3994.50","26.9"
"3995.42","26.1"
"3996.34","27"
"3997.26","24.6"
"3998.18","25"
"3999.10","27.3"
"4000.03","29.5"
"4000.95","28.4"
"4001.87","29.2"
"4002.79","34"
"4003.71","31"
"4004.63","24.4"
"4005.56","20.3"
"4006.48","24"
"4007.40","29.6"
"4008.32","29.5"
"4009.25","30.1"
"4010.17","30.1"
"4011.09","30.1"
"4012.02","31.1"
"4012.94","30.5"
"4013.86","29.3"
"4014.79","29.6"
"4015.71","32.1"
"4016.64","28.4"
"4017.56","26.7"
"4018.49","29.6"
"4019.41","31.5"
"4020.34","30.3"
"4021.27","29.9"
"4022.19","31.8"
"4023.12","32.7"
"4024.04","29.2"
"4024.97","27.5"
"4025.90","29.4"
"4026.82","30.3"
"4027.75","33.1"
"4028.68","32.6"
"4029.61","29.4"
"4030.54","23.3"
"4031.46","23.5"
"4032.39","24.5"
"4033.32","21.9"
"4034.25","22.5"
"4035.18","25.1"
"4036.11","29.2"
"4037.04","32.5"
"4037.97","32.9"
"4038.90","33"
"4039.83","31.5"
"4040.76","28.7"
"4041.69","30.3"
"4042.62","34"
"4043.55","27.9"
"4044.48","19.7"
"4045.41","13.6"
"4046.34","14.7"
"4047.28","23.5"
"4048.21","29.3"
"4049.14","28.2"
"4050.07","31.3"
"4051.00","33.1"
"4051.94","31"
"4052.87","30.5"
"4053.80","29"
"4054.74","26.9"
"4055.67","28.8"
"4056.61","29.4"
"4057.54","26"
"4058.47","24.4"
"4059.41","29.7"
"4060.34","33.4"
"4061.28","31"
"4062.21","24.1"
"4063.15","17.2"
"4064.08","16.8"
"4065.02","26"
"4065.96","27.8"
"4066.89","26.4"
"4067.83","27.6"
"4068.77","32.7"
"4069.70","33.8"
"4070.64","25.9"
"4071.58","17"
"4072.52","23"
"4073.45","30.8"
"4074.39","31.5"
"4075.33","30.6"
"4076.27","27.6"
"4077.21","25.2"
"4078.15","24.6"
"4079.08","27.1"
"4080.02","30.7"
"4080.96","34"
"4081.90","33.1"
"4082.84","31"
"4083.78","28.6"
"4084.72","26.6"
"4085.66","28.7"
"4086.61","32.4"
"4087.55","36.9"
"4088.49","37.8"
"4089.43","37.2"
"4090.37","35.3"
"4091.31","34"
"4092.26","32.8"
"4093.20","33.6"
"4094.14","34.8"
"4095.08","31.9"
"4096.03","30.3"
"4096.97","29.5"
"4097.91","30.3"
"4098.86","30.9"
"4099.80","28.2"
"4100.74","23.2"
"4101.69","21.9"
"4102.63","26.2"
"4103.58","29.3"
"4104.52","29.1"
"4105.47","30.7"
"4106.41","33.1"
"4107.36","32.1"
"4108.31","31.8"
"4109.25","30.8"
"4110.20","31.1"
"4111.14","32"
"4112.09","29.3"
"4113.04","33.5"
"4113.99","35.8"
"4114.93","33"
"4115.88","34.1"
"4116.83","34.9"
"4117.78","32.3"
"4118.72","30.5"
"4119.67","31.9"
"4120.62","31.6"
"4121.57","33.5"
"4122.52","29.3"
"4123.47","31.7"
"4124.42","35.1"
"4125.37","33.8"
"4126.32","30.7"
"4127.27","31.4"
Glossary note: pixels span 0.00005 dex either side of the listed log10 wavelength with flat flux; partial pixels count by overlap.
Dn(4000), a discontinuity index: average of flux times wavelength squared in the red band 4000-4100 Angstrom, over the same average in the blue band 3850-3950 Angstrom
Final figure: 2.02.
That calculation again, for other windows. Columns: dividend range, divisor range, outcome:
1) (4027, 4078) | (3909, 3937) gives 2.03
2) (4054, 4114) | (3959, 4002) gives 1.56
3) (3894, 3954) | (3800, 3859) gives 1.16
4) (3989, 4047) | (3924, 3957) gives 2.15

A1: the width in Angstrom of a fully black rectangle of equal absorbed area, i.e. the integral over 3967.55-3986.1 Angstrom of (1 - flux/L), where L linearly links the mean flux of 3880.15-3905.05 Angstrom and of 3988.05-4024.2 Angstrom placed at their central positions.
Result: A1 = 6.0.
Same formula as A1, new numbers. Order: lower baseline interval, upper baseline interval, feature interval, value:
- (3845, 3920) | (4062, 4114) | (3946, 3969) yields 6.1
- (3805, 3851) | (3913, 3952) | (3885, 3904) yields -4.8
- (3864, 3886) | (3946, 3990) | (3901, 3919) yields -3.3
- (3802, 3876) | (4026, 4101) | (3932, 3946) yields 7.6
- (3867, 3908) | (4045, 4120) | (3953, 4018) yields 3.4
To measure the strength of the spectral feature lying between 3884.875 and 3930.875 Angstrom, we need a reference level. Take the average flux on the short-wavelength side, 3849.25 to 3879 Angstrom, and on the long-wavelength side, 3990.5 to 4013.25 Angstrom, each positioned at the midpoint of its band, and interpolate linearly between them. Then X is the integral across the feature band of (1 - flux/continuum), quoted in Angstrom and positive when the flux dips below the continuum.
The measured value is 5.34 Angstrom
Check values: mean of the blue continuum 15.3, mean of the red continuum 28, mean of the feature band 17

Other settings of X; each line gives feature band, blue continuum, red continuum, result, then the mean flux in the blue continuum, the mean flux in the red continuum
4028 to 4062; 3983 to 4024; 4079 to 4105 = 2.03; 28.1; 31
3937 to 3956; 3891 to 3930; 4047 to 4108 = 3.44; 17.7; 29.2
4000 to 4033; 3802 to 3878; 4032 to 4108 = -4.87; 14.4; 28.6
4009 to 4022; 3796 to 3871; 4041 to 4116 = -2.41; 14.4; 29.1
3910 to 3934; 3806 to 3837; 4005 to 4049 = 5.76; 12.5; 28.1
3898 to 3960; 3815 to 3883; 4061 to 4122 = 9.44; 13.3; 30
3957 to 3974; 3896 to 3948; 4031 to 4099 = 7.35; 14.9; 28.6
